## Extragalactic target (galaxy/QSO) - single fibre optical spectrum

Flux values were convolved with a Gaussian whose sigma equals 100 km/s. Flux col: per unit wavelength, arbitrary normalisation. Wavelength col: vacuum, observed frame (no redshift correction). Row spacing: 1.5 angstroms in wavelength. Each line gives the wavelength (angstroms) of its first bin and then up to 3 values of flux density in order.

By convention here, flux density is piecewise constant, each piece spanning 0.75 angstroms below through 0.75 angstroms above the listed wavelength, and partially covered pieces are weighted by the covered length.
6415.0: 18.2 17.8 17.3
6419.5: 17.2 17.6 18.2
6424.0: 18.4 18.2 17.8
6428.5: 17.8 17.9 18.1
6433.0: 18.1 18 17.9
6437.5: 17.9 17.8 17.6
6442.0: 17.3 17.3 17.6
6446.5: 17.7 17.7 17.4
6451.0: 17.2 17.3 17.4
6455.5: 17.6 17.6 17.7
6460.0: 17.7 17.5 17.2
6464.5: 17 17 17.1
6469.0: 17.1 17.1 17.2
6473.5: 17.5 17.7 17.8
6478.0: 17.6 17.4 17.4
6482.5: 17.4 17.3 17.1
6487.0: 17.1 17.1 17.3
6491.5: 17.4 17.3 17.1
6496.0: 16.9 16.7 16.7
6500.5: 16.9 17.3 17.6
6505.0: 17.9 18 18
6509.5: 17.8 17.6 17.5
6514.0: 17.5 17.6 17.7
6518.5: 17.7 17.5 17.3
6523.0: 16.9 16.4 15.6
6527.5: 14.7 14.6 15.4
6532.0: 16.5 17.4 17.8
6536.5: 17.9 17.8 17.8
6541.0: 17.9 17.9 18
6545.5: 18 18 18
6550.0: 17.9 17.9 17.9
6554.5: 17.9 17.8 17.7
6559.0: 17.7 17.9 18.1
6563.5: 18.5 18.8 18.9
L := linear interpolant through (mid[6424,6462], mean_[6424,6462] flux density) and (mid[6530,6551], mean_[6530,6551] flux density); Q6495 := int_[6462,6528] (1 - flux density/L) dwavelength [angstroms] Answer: 1.6 angstroms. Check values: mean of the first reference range 17.7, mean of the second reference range 17.6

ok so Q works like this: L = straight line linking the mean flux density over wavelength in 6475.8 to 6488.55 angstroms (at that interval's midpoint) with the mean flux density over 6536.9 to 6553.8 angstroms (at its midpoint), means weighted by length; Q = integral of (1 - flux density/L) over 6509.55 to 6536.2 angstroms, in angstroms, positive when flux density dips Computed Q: 1.3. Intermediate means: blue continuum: 17.4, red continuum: 17.9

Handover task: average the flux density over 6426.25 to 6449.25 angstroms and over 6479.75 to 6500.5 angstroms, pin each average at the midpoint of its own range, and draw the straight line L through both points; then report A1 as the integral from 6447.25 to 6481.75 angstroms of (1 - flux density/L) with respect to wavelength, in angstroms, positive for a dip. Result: 0.08 angstroms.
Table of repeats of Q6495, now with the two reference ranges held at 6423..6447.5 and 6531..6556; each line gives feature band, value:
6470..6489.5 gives 0.49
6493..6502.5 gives 0.45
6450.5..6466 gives 0.37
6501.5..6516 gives 0.08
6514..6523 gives 0.14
